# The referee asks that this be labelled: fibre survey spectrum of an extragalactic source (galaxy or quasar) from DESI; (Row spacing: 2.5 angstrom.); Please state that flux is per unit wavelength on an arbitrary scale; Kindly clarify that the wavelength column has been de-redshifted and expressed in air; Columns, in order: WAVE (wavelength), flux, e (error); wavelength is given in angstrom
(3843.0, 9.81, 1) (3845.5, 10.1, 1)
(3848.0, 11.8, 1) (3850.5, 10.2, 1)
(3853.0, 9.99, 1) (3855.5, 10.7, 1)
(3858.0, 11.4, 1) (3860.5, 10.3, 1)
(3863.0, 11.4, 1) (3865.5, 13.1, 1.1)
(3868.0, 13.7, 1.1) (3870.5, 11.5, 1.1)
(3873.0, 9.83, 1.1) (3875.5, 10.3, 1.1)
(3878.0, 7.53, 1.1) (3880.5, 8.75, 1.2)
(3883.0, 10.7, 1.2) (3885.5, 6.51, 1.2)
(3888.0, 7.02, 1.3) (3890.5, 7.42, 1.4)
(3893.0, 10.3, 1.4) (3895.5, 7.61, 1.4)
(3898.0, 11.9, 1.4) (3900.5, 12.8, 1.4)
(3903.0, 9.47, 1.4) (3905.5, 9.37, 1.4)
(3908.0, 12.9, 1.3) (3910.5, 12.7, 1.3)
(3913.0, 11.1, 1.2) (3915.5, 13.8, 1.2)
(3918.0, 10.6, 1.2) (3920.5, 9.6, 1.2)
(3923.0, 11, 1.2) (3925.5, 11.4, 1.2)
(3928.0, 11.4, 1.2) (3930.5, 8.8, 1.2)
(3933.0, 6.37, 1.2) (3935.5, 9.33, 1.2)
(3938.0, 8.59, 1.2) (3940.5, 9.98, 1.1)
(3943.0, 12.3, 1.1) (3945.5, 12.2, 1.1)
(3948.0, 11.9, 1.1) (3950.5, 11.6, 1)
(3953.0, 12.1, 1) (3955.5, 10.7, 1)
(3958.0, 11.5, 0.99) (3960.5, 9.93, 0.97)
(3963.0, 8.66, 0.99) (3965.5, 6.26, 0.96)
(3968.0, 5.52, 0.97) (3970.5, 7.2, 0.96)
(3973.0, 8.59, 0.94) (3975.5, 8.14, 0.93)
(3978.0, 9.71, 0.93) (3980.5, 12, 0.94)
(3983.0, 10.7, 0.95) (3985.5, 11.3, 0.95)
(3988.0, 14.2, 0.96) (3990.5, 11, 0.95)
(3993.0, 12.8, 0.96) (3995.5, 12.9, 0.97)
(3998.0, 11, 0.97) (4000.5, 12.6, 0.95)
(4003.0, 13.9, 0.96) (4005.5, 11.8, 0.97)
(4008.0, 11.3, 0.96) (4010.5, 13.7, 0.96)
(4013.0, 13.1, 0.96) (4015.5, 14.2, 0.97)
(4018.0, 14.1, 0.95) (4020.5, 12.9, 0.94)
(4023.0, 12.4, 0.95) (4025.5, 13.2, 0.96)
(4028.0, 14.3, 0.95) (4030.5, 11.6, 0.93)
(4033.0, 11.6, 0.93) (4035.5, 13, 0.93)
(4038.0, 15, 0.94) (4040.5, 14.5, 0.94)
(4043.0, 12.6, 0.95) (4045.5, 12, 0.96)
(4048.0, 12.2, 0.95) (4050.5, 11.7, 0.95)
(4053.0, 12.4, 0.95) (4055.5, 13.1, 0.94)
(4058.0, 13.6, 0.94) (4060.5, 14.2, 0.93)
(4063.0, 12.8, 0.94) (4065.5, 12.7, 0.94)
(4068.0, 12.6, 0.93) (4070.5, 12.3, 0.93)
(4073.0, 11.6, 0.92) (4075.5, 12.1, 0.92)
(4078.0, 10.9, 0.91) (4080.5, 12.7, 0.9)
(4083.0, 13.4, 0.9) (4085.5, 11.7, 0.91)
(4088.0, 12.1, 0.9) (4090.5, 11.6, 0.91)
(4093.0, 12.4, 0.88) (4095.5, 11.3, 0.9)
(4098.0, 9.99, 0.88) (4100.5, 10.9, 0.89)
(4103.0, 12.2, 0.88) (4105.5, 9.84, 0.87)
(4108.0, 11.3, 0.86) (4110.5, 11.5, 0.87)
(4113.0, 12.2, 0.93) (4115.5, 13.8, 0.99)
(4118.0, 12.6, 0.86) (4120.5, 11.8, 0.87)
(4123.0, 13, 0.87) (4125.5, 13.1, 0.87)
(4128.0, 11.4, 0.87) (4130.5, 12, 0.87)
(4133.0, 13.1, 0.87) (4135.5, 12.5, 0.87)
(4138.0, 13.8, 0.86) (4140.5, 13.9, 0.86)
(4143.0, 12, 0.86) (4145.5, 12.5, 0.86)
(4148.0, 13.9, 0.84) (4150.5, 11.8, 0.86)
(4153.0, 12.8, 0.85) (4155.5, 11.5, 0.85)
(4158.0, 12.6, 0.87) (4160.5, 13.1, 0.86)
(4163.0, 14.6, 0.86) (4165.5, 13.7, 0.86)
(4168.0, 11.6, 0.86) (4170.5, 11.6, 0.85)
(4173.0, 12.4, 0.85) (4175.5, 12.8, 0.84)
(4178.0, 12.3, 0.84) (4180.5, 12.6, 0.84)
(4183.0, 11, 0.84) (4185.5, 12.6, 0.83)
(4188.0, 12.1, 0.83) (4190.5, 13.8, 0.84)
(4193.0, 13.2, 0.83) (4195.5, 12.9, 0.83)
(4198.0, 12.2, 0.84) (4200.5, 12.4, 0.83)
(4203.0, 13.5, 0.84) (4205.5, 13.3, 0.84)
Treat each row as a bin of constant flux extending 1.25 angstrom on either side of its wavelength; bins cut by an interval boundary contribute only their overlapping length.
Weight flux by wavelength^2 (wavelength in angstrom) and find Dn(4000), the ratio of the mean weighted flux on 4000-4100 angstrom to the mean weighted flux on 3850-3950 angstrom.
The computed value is 1.31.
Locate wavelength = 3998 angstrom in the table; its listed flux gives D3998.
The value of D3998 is 11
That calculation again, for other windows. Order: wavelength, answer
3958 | 11.5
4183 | 11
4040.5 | 14.5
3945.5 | 12.2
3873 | 9.83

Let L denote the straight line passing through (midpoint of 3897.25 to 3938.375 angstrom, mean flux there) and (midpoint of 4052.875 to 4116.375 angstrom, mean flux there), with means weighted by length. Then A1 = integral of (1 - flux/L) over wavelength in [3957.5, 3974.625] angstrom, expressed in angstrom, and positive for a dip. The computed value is 4.6 angstrom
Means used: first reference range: 10.7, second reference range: 12.1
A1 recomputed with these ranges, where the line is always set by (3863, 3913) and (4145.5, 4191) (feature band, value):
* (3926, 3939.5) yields 2.0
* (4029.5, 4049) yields -2.3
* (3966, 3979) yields 3.8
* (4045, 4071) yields -2.4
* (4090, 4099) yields 0.5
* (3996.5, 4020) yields -3.4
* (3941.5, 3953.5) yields -1.4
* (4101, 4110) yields 0.7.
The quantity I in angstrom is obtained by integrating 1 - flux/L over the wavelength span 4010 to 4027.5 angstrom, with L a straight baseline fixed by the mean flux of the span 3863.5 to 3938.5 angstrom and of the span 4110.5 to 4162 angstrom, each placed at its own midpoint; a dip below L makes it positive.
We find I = -3.01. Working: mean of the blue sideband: 10.2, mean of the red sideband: 12.7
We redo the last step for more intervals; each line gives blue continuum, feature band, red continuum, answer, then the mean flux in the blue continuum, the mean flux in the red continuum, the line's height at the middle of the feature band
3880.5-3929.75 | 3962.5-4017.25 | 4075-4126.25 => 0.2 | 10.3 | 11.9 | 11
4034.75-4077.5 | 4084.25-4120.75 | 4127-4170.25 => 3.1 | 12.8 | 12.7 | 12.8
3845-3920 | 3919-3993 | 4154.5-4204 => 6.1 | 10.5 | 12.6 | 11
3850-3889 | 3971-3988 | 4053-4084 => 1.9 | 10.2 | 12.6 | 11.6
